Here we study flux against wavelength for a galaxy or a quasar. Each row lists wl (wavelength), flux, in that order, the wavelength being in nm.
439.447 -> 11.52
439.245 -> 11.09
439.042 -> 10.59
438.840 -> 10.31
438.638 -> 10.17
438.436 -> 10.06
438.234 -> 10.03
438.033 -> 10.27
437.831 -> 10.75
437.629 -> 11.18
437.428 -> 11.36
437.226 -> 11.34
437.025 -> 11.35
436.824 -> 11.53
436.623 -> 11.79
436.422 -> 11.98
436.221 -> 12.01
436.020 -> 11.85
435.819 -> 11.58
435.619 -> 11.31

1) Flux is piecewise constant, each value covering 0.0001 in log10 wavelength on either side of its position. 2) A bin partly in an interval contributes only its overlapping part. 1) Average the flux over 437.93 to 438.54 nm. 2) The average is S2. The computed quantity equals 10.1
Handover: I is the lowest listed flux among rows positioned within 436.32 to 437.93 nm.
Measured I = 10.75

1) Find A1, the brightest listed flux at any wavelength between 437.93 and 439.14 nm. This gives 10.59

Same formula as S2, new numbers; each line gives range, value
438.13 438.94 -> 10.2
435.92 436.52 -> 11.9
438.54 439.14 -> 10.4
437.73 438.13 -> 10.5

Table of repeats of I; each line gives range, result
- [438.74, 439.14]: 10.31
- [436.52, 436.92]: 11.53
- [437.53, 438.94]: 10.03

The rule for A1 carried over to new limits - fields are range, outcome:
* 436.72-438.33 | 11.53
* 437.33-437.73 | 11.36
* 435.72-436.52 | 12.01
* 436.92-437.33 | 11.35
